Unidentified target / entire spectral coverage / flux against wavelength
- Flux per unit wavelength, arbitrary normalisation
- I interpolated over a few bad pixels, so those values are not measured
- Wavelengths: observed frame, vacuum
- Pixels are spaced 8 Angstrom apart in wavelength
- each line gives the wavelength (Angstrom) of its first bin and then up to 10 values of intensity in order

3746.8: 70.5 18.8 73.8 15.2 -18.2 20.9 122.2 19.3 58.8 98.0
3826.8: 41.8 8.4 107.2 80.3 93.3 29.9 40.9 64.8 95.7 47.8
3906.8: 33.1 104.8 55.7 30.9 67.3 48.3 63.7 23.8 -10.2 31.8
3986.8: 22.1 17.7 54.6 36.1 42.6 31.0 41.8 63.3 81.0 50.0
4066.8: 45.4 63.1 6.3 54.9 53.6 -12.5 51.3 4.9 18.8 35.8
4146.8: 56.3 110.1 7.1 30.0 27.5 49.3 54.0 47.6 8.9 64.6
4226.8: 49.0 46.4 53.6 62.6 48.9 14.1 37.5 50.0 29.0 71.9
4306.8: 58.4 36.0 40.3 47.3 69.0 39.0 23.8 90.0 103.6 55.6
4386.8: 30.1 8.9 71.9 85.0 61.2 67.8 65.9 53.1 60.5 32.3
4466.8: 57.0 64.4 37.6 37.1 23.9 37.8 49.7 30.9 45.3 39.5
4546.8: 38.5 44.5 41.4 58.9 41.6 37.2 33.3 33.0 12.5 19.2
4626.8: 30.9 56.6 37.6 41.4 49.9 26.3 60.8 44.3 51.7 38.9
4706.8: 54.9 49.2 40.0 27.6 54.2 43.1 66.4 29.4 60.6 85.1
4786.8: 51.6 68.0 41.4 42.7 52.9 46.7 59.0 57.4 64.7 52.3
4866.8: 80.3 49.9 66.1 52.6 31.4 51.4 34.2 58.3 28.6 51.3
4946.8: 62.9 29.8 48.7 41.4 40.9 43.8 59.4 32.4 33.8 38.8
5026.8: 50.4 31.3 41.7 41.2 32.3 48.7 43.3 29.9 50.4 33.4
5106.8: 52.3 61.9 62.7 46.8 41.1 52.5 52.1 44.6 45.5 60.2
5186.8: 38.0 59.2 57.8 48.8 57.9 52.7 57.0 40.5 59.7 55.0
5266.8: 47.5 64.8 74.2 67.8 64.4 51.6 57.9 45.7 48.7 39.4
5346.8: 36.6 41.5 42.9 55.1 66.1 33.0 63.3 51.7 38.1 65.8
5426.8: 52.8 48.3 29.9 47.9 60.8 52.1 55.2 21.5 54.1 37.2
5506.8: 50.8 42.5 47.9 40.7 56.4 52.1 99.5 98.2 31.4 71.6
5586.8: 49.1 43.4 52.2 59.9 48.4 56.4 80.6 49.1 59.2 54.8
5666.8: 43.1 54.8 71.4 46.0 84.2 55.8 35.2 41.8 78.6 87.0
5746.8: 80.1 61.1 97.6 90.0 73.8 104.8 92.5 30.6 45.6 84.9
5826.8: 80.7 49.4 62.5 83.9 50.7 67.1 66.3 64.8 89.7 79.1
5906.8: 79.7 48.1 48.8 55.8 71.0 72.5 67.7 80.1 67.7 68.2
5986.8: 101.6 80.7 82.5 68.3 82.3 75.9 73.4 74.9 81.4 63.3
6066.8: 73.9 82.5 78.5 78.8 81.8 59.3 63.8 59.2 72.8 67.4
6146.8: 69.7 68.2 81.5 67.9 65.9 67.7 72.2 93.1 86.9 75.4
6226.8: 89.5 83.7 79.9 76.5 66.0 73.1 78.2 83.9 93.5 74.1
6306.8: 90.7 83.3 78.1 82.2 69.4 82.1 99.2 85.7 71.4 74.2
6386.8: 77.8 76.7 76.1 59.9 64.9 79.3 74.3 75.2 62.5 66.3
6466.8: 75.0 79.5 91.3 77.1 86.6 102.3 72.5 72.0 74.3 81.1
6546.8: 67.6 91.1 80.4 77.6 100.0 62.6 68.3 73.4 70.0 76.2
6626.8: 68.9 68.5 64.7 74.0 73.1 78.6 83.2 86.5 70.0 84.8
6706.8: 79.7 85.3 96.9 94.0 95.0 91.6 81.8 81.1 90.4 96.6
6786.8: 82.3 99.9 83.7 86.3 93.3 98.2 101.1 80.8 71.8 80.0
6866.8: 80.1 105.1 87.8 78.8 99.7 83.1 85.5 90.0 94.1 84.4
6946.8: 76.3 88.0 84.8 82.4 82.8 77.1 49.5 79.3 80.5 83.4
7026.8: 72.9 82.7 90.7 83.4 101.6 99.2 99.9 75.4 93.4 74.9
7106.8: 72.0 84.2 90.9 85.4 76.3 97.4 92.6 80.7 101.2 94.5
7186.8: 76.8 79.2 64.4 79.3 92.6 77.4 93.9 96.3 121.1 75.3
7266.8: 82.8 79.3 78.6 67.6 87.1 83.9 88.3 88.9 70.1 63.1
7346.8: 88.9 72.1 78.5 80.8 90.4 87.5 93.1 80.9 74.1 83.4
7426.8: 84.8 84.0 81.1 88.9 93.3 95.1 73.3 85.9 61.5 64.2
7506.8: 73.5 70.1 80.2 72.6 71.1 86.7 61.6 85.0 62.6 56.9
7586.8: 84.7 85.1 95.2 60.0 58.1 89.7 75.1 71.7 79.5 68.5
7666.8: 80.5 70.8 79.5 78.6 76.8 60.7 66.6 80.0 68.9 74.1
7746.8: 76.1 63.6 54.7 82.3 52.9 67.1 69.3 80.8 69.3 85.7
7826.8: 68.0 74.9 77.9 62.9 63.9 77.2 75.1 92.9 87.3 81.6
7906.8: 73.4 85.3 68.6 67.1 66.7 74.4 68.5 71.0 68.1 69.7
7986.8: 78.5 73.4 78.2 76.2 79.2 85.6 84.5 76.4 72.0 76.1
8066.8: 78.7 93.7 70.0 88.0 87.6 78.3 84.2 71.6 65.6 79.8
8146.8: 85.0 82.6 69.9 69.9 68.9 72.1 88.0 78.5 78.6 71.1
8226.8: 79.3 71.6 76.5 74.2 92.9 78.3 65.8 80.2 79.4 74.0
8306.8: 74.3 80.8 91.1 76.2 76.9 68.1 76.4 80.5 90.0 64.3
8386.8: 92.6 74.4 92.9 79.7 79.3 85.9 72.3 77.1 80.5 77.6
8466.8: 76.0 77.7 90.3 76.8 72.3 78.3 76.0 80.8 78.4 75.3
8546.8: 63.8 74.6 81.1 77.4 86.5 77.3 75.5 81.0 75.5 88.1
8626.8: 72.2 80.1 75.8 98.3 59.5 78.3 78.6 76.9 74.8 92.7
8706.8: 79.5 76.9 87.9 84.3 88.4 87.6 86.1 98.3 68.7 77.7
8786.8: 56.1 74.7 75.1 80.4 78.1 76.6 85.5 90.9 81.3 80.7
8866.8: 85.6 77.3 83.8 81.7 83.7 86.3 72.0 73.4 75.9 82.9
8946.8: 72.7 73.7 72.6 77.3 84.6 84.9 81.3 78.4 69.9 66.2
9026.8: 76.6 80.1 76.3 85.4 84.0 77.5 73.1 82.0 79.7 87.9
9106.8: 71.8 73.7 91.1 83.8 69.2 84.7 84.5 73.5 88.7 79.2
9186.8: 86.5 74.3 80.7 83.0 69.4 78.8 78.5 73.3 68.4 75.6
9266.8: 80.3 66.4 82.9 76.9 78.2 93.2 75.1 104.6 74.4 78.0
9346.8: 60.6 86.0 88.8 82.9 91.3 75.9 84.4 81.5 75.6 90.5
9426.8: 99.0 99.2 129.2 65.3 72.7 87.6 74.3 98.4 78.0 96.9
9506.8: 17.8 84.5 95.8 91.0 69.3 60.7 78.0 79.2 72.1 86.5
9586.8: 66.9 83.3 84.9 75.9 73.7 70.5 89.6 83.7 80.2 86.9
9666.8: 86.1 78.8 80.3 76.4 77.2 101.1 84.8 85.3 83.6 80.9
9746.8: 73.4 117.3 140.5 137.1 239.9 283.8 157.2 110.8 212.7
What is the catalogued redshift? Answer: 0.490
